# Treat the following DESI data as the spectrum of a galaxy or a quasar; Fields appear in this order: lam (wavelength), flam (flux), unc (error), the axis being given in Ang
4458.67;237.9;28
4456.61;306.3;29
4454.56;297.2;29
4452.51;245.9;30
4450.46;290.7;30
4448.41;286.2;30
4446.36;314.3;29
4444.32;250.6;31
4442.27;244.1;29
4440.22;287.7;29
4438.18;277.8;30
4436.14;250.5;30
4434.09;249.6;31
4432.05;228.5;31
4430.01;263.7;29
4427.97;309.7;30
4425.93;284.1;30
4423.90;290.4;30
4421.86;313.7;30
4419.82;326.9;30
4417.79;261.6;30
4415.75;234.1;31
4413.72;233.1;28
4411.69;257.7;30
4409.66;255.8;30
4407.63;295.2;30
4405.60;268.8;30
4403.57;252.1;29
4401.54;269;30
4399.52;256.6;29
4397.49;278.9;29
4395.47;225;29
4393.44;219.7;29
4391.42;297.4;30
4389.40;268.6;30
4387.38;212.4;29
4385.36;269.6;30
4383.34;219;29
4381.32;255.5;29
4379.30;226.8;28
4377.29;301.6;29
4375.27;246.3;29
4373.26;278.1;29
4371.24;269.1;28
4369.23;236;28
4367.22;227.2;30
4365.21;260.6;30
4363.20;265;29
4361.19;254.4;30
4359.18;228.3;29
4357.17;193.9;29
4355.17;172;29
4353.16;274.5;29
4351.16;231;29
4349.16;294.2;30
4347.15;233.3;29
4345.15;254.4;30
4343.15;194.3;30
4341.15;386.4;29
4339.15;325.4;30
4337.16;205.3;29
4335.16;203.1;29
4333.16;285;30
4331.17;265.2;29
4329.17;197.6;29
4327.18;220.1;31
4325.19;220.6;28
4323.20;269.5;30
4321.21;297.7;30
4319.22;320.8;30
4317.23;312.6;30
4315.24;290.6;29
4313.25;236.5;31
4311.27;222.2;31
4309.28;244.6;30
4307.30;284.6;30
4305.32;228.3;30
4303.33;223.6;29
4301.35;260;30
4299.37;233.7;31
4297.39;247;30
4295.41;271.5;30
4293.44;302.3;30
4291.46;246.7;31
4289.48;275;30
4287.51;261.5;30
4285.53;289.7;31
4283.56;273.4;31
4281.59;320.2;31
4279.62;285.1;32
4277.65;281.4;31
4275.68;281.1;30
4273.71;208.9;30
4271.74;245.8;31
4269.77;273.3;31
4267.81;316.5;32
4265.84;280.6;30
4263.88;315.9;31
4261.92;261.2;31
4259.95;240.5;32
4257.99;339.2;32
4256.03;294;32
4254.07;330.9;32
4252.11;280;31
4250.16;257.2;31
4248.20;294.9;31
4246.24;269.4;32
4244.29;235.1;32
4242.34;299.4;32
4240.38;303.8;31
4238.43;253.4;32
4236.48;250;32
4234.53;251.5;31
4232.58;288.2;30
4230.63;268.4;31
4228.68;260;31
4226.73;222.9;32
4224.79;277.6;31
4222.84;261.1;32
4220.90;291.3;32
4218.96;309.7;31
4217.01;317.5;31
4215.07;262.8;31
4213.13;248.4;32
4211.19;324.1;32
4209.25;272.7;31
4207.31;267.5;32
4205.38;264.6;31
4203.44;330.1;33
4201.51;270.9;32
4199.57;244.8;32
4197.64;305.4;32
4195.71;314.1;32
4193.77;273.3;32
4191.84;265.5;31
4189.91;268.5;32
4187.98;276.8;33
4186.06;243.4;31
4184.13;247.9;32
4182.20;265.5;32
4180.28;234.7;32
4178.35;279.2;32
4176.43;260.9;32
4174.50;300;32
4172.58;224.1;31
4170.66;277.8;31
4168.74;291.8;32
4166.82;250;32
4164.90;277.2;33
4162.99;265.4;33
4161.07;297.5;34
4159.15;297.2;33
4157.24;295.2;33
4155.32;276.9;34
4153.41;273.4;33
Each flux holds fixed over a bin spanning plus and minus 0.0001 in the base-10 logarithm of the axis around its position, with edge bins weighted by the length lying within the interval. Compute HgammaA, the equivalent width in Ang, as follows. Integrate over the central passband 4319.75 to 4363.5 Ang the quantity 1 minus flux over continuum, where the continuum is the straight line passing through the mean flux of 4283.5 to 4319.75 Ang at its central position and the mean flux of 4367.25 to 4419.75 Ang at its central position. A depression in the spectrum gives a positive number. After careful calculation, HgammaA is 1.9 Ang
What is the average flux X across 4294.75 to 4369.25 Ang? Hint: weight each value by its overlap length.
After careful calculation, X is 252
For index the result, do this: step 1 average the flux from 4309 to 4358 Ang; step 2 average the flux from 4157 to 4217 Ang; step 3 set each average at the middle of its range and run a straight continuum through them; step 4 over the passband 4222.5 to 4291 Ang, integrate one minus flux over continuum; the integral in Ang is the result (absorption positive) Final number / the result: -2.8 Ang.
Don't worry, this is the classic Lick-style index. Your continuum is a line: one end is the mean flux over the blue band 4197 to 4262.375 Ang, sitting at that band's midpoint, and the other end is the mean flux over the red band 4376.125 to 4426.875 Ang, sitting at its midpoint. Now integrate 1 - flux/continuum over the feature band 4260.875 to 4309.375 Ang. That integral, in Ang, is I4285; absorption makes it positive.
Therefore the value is 0.8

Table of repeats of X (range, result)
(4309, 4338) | 253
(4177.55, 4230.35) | 274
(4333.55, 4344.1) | 264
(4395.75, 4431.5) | 272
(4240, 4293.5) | 280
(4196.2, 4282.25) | 279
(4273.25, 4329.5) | 264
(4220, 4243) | 268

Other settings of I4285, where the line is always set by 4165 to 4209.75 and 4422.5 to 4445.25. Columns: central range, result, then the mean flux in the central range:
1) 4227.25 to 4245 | 0.2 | 267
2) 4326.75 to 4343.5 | 0.7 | 257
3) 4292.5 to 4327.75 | 1.1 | 261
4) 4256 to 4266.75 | -0.7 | 288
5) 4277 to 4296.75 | -0.8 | 280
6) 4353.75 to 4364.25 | 1.7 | 225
